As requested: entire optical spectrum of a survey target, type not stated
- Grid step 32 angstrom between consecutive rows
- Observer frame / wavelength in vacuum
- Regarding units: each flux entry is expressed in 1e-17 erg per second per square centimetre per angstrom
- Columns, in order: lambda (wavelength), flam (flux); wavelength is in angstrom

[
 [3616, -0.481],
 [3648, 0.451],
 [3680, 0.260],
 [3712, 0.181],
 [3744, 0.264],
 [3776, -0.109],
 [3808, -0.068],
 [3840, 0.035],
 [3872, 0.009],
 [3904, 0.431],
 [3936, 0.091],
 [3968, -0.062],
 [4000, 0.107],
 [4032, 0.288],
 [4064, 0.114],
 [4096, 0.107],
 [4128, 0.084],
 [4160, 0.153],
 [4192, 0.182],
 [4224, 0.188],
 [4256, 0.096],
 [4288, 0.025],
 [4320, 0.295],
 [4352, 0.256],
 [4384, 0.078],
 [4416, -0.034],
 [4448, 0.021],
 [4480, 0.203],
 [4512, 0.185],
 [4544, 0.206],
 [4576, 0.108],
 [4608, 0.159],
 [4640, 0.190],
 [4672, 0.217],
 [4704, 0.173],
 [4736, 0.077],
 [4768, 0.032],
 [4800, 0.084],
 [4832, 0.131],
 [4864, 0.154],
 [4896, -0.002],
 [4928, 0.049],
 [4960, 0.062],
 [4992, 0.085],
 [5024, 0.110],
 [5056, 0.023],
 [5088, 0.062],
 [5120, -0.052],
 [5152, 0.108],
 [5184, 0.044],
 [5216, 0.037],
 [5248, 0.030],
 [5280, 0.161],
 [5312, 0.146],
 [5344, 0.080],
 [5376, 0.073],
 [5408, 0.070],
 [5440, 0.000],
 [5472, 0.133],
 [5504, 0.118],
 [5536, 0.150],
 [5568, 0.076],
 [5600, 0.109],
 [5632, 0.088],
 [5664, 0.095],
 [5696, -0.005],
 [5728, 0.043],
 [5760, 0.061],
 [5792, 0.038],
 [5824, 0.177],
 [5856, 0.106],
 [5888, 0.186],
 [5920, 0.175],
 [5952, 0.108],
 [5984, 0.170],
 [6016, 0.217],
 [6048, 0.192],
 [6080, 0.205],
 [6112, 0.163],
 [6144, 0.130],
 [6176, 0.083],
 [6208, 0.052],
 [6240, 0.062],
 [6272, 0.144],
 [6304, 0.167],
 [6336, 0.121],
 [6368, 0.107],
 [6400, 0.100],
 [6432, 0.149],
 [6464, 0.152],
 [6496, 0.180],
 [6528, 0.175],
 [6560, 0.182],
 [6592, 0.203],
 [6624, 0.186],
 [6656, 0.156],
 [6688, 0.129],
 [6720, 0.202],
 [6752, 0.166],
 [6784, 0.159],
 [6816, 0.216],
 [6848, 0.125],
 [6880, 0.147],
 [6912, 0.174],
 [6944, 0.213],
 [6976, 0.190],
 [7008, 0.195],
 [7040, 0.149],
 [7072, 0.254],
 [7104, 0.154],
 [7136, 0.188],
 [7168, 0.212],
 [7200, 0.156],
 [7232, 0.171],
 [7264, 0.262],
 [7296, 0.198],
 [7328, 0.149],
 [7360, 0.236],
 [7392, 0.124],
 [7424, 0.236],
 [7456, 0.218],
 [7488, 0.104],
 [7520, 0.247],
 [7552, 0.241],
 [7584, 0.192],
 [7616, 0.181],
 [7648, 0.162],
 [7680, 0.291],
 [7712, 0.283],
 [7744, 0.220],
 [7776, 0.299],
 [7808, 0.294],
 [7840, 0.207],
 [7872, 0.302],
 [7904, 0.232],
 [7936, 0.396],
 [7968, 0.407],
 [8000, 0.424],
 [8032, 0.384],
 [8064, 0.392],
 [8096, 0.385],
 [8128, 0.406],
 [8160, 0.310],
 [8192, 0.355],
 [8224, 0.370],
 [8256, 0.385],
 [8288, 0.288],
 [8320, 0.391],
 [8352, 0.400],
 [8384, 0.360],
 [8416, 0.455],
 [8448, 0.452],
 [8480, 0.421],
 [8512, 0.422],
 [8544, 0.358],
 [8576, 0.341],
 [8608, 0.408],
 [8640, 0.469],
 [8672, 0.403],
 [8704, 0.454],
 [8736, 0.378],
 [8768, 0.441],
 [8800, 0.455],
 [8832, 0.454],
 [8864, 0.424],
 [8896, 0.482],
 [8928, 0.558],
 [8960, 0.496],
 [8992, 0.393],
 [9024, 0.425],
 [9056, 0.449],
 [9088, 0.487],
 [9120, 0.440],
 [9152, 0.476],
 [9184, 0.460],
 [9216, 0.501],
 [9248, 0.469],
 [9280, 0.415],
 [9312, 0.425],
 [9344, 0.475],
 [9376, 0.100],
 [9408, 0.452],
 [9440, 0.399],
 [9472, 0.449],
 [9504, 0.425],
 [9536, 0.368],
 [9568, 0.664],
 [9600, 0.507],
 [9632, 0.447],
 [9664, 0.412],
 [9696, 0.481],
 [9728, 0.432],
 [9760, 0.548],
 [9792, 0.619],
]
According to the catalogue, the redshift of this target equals 0.991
